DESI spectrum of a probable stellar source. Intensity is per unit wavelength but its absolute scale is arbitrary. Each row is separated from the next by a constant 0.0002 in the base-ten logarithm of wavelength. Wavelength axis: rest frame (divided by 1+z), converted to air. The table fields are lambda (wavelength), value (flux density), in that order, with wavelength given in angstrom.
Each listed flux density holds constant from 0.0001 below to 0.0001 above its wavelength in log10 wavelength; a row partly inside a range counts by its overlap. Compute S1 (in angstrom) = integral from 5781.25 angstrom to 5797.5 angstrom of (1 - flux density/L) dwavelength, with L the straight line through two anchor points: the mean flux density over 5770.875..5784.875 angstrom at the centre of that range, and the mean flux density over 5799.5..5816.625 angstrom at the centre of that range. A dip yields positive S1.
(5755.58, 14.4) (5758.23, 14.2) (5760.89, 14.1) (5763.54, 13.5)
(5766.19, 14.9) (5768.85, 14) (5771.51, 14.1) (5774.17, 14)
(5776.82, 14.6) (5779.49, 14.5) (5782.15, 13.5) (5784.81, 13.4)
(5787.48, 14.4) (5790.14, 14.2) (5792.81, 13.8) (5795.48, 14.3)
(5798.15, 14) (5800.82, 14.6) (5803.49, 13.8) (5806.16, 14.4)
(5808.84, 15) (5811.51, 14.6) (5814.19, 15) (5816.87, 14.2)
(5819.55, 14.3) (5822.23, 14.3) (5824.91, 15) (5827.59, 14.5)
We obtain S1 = 0.3 angstrom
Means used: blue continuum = 14.1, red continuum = 14.5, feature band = 13.9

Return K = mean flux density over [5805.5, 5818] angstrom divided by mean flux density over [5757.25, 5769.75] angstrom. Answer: 1.0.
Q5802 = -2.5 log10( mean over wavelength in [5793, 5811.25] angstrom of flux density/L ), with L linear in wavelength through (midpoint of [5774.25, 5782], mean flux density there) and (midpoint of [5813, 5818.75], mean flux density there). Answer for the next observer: 0.01 mag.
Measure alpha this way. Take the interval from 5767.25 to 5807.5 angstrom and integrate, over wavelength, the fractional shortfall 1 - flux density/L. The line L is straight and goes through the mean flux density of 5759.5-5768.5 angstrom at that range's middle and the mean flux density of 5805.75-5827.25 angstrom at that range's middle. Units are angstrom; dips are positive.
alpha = 0.66 angstrom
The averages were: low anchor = 14.1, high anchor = 14.6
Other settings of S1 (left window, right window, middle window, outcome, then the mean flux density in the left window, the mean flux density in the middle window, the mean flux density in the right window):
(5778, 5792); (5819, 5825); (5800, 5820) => -0.2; 14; 14.5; 14.5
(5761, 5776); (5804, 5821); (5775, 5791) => 0.2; 14.1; 14.1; 14.5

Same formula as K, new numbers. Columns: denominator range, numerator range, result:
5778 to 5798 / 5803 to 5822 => 1.03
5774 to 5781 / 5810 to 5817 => 1.02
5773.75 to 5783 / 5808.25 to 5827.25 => 1.03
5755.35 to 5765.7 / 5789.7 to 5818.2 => 1.02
